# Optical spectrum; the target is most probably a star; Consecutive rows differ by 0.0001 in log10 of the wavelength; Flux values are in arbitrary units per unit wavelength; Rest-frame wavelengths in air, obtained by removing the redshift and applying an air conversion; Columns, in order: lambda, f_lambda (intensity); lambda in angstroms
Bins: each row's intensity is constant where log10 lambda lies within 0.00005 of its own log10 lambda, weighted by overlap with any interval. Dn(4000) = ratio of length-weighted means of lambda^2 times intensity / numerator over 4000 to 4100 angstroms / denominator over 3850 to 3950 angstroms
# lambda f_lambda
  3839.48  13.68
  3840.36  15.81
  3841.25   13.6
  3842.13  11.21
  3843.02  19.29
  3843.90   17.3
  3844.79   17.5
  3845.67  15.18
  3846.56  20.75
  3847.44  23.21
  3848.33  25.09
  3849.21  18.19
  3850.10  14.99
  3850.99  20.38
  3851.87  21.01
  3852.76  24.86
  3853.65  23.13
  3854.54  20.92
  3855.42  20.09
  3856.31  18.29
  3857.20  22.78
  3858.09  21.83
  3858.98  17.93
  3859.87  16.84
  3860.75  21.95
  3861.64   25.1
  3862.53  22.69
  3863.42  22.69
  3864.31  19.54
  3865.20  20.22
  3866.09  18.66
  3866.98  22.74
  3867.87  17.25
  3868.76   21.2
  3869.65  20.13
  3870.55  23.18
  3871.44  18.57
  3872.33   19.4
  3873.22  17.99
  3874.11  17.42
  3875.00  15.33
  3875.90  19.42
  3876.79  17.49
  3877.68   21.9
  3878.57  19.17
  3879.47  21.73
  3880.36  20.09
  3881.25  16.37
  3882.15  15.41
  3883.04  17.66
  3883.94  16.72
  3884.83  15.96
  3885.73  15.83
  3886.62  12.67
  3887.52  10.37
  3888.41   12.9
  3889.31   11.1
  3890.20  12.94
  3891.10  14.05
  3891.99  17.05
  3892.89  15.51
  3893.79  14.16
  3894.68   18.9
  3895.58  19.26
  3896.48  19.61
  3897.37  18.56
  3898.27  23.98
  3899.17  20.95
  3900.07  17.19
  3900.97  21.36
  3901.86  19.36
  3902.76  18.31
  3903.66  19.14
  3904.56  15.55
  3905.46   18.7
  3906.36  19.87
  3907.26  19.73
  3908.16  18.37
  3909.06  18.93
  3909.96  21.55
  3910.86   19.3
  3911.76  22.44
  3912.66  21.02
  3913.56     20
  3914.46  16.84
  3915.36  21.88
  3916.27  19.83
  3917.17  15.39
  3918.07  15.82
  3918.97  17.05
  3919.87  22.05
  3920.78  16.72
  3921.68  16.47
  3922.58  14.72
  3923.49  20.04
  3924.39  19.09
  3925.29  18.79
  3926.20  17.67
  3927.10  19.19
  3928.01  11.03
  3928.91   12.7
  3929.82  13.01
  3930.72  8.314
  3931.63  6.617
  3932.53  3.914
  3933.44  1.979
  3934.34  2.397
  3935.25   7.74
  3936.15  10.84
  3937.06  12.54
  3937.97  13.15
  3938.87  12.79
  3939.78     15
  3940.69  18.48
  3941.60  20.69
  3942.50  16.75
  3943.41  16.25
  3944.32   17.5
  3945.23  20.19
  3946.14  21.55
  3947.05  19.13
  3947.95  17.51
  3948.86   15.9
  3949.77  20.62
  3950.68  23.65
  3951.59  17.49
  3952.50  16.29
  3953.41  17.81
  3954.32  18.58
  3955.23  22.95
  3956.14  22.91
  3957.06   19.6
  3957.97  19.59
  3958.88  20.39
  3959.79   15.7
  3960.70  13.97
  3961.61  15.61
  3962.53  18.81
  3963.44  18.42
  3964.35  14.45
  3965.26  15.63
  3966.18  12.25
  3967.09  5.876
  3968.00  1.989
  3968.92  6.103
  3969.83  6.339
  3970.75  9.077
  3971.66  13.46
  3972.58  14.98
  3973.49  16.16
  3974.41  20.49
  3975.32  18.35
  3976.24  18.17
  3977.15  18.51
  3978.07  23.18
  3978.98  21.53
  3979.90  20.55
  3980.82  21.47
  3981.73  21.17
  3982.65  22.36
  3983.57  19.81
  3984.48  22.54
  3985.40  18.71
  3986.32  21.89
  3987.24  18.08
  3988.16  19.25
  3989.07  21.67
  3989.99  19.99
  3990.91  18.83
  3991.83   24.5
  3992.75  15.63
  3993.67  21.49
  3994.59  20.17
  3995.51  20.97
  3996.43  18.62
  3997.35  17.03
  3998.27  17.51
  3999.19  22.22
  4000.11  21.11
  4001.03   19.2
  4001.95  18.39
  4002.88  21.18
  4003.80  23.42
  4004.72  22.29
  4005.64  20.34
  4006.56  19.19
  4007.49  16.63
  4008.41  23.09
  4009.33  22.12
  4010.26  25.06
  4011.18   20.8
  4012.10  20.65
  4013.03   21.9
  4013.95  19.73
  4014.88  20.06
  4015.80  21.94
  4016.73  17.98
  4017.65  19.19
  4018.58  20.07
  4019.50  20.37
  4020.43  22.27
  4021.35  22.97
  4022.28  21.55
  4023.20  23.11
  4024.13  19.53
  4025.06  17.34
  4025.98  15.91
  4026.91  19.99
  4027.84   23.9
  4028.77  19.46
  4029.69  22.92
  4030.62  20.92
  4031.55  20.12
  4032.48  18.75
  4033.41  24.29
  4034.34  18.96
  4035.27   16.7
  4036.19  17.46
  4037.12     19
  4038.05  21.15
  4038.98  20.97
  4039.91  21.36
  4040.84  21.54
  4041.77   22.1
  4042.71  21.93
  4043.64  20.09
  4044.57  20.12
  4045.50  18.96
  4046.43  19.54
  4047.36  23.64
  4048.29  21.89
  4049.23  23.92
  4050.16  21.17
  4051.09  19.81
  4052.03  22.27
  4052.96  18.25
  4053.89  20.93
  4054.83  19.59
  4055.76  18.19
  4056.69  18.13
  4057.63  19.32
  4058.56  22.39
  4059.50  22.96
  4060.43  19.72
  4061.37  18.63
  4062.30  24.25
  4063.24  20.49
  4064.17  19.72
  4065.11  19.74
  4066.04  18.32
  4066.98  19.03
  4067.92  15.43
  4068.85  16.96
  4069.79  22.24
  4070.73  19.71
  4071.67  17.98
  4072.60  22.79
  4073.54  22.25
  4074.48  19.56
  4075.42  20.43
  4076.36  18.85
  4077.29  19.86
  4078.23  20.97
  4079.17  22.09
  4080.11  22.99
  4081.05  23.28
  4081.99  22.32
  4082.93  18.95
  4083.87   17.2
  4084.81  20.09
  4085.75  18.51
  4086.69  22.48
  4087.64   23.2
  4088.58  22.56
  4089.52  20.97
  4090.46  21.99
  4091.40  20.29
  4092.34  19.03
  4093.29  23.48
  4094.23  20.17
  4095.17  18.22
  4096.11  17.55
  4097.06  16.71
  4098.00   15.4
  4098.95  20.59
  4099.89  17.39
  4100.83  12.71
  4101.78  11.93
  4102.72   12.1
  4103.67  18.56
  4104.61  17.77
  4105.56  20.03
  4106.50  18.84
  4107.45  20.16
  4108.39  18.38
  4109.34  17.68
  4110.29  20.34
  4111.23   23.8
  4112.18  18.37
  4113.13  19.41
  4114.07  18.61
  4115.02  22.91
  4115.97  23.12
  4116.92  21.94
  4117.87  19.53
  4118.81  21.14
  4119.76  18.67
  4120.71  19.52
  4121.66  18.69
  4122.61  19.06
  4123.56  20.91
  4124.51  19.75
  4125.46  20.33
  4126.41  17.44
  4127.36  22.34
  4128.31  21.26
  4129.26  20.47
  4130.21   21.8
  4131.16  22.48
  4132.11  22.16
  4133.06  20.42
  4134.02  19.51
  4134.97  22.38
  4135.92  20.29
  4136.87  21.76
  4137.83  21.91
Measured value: 1.26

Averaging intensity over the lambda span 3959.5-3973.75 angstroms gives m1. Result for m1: 12.3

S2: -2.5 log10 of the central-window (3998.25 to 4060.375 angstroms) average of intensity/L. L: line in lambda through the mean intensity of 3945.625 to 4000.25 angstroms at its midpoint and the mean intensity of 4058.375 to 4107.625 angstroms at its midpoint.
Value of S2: -0.10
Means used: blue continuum 18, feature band 20.6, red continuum 19.6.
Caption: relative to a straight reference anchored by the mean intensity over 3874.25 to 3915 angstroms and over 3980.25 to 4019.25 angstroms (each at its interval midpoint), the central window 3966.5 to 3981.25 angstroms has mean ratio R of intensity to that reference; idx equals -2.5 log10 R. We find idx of 0.323 mag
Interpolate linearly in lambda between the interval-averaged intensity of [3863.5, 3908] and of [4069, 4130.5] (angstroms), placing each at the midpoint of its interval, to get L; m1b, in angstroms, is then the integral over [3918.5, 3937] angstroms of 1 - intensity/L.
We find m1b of 5.39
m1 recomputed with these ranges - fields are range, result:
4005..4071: 20.4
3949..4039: 19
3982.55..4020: 20.4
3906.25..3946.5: 15.9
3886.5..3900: 16.2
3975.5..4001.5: 20.2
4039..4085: 20.5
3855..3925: 18.6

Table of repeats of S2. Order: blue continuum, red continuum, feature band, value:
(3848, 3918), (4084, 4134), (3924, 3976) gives 0.270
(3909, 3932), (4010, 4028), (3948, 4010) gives 0.053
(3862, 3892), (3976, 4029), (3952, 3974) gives 0.300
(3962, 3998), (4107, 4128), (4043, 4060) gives -0.101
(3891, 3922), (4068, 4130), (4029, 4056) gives -0.062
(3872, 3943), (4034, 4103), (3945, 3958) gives -0.128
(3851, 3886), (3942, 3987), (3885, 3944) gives 0.162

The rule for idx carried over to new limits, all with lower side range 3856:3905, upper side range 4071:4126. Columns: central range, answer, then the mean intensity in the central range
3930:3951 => 0.32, 14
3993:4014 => -0.08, 20.5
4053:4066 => -0.04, 20.2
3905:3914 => -0.08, 20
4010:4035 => -0.08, 20.7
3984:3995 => -0.07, 20.2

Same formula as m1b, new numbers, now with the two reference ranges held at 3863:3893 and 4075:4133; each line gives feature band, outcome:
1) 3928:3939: 5.7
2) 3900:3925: -1.2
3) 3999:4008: -0.7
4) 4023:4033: -0.6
